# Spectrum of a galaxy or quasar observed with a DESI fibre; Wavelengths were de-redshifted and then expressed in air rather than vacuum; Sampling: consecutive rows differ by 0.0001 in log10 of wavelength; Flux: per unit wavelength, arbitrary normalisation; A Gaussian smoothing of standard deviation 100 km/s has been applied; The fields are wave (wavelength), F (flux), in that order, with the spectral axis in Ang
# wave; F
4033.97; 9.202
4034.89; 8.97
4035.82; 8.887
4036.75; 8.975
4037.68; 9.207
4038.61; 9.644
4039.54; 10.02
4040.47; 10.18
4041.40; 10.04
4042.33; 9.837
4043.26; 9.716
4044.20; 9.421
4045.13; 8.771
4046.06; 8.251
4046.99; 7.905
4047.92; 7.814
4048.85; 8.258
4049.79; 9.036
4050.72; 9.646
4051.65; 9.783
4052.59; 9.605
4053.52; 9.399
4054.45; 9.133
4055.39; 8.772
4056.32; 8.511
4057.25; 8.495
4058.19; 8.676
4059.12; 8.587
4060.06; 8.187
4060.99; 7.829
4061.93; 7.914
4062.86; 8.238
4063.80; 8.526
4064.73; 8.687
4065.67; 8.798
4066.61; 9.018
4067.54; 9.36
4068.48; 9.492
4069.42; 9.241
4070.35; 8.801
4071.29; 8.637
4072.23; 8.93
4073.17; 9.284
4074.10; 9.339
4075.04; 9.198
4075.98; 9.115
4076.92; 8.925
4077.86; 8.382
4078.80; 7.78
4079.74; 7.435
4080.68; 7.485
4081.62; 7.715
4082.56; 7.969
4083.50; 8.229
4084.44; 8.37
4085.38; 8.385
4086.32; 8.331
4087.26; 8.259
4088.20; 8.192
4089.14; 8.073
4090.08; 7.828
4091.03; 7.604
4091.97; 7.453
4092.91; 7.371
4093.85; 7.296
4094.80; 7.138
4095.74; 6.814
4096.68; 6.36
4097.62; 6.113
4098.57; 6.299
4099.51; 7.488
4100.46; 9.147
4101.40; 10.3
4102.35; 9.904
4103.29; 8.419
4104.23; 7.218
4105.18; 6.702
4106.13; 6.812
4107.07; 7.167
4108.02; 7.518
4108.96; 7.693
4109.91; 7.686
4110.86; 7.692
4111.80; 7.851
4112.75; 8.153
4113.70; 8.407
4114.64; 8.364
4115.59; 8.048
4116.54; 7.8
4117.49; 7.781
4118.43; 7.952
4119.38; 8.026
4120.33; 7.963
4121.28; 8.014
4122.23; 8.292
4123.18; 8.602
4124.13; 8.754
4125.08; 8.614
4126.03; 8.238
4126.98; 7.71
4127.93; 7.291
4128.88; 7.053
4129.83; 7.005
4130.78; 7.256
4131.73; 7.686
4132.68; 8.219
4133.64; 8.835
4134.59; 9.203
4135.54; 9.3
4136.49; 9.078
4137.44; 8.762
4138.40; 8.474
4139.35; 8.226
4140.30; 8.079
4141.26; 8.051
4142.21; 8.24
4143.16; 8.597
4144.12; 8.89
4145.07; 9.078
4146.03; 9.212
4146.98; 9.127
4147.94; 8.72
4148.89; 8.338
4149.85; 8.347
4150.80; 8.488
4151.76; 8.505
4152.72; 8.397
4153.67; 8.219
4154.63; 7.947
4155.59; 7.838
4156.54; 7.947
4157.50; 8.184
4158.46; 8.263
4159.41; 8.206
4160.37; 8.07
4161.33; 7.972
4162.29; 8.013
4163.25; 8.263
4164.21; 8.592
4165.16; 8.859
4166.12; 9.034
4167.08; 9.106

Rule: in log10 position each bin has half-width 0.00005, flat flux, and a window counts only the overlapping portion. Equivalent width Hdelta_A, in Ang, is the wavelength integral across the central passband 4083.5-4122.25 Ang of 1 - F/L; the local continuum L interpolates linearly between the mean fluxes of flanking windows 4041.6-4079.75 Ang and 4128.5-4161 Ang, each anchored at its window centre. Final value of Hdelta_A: 3.5 Ang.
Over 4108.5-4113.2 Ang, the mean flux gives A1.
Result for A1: 7.81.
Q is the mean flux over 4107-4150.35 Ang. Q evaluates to 8.22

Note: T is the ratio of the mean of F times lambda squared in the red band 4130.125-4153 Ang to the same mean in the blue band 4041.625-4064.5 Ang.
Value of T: 1.0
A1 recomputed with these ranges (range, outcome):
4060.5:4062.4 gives 7.9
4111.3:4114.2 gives 8.16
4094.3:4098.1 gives 6.6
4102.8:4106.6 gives 7.31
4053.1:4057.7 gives 8.87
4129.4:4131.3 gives 7.16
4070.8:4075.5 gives 9.07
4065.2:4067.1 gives 8.92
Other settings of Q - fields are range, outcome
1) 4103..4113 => 7.51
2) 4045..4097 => 8.41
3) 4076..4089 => 8.15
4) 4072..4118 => 7.95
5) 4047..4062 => 8.72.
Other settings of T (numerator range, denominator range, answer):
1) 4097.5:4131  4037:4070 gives 0.91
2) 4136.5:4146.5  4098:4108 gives 1.11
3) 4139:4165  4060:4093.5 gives 1.03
